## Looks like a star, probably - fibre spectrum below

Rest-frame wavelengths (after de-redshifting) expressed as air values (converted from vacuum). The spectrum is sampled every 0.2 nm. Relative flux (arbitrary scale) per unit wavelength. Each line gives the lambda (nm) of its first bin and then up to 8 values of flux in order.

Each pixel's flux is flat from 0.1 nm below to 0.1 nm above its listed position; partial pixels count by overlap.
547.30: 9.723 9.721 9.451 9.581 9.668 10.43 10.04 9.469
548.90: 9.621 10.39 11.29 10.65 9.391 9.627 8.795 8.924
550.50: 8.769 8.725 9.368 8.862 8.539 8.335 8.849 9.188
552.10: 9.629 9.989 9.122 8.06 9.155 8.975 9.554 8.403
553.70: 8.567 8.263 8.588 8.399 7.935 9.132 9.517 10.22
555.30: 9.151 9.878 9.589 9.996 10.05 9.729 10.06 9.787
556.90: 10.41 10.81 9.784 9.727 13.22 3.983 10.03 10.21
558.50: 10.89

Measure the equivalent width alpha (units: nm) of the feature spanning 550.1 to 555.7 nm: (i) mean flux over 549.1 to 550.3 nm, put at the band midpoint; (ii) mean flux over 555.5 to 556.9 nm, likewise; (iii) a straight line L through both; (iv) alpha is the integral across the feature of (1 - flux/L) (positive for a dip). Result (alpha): 0.53 nm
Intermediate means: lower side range 9.9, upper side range 9.91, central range 8.97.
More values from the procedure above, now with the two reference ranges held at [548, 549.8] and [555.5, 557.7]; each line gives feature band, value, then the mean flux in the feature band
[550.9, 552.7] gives 0.19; 9.03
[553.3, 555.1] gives 0.25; 8.74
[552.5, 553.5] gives 0.12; 8.9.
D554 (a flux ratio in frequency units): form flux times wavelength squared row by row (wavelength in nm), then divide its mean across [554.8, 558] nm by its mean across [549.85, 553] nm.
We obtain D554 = 1.1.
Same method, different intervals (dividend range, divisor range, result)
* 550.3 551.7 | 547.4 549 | 0.91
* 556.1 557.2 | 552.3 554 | 1.16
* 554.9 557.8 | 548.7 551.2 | 1.09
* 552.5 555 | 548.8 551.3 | 0.93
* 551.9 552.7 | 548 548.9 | 0.96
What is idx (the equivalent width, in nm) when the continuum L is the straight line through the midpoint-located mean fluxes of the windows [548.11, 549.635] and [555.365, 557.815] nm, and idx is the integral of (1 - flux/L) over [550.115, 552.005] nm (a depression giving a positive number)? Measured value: 0.25 nm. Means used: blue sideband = 10.2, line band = 8.84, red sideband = 10.2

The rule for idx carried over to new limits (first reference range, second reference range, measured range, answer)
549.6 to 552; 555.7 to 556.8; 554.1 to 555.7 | 0.08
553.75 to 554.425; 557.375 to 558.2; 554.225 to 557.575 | -0.32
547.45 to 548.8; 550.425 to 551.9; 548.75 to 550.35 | -0.09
